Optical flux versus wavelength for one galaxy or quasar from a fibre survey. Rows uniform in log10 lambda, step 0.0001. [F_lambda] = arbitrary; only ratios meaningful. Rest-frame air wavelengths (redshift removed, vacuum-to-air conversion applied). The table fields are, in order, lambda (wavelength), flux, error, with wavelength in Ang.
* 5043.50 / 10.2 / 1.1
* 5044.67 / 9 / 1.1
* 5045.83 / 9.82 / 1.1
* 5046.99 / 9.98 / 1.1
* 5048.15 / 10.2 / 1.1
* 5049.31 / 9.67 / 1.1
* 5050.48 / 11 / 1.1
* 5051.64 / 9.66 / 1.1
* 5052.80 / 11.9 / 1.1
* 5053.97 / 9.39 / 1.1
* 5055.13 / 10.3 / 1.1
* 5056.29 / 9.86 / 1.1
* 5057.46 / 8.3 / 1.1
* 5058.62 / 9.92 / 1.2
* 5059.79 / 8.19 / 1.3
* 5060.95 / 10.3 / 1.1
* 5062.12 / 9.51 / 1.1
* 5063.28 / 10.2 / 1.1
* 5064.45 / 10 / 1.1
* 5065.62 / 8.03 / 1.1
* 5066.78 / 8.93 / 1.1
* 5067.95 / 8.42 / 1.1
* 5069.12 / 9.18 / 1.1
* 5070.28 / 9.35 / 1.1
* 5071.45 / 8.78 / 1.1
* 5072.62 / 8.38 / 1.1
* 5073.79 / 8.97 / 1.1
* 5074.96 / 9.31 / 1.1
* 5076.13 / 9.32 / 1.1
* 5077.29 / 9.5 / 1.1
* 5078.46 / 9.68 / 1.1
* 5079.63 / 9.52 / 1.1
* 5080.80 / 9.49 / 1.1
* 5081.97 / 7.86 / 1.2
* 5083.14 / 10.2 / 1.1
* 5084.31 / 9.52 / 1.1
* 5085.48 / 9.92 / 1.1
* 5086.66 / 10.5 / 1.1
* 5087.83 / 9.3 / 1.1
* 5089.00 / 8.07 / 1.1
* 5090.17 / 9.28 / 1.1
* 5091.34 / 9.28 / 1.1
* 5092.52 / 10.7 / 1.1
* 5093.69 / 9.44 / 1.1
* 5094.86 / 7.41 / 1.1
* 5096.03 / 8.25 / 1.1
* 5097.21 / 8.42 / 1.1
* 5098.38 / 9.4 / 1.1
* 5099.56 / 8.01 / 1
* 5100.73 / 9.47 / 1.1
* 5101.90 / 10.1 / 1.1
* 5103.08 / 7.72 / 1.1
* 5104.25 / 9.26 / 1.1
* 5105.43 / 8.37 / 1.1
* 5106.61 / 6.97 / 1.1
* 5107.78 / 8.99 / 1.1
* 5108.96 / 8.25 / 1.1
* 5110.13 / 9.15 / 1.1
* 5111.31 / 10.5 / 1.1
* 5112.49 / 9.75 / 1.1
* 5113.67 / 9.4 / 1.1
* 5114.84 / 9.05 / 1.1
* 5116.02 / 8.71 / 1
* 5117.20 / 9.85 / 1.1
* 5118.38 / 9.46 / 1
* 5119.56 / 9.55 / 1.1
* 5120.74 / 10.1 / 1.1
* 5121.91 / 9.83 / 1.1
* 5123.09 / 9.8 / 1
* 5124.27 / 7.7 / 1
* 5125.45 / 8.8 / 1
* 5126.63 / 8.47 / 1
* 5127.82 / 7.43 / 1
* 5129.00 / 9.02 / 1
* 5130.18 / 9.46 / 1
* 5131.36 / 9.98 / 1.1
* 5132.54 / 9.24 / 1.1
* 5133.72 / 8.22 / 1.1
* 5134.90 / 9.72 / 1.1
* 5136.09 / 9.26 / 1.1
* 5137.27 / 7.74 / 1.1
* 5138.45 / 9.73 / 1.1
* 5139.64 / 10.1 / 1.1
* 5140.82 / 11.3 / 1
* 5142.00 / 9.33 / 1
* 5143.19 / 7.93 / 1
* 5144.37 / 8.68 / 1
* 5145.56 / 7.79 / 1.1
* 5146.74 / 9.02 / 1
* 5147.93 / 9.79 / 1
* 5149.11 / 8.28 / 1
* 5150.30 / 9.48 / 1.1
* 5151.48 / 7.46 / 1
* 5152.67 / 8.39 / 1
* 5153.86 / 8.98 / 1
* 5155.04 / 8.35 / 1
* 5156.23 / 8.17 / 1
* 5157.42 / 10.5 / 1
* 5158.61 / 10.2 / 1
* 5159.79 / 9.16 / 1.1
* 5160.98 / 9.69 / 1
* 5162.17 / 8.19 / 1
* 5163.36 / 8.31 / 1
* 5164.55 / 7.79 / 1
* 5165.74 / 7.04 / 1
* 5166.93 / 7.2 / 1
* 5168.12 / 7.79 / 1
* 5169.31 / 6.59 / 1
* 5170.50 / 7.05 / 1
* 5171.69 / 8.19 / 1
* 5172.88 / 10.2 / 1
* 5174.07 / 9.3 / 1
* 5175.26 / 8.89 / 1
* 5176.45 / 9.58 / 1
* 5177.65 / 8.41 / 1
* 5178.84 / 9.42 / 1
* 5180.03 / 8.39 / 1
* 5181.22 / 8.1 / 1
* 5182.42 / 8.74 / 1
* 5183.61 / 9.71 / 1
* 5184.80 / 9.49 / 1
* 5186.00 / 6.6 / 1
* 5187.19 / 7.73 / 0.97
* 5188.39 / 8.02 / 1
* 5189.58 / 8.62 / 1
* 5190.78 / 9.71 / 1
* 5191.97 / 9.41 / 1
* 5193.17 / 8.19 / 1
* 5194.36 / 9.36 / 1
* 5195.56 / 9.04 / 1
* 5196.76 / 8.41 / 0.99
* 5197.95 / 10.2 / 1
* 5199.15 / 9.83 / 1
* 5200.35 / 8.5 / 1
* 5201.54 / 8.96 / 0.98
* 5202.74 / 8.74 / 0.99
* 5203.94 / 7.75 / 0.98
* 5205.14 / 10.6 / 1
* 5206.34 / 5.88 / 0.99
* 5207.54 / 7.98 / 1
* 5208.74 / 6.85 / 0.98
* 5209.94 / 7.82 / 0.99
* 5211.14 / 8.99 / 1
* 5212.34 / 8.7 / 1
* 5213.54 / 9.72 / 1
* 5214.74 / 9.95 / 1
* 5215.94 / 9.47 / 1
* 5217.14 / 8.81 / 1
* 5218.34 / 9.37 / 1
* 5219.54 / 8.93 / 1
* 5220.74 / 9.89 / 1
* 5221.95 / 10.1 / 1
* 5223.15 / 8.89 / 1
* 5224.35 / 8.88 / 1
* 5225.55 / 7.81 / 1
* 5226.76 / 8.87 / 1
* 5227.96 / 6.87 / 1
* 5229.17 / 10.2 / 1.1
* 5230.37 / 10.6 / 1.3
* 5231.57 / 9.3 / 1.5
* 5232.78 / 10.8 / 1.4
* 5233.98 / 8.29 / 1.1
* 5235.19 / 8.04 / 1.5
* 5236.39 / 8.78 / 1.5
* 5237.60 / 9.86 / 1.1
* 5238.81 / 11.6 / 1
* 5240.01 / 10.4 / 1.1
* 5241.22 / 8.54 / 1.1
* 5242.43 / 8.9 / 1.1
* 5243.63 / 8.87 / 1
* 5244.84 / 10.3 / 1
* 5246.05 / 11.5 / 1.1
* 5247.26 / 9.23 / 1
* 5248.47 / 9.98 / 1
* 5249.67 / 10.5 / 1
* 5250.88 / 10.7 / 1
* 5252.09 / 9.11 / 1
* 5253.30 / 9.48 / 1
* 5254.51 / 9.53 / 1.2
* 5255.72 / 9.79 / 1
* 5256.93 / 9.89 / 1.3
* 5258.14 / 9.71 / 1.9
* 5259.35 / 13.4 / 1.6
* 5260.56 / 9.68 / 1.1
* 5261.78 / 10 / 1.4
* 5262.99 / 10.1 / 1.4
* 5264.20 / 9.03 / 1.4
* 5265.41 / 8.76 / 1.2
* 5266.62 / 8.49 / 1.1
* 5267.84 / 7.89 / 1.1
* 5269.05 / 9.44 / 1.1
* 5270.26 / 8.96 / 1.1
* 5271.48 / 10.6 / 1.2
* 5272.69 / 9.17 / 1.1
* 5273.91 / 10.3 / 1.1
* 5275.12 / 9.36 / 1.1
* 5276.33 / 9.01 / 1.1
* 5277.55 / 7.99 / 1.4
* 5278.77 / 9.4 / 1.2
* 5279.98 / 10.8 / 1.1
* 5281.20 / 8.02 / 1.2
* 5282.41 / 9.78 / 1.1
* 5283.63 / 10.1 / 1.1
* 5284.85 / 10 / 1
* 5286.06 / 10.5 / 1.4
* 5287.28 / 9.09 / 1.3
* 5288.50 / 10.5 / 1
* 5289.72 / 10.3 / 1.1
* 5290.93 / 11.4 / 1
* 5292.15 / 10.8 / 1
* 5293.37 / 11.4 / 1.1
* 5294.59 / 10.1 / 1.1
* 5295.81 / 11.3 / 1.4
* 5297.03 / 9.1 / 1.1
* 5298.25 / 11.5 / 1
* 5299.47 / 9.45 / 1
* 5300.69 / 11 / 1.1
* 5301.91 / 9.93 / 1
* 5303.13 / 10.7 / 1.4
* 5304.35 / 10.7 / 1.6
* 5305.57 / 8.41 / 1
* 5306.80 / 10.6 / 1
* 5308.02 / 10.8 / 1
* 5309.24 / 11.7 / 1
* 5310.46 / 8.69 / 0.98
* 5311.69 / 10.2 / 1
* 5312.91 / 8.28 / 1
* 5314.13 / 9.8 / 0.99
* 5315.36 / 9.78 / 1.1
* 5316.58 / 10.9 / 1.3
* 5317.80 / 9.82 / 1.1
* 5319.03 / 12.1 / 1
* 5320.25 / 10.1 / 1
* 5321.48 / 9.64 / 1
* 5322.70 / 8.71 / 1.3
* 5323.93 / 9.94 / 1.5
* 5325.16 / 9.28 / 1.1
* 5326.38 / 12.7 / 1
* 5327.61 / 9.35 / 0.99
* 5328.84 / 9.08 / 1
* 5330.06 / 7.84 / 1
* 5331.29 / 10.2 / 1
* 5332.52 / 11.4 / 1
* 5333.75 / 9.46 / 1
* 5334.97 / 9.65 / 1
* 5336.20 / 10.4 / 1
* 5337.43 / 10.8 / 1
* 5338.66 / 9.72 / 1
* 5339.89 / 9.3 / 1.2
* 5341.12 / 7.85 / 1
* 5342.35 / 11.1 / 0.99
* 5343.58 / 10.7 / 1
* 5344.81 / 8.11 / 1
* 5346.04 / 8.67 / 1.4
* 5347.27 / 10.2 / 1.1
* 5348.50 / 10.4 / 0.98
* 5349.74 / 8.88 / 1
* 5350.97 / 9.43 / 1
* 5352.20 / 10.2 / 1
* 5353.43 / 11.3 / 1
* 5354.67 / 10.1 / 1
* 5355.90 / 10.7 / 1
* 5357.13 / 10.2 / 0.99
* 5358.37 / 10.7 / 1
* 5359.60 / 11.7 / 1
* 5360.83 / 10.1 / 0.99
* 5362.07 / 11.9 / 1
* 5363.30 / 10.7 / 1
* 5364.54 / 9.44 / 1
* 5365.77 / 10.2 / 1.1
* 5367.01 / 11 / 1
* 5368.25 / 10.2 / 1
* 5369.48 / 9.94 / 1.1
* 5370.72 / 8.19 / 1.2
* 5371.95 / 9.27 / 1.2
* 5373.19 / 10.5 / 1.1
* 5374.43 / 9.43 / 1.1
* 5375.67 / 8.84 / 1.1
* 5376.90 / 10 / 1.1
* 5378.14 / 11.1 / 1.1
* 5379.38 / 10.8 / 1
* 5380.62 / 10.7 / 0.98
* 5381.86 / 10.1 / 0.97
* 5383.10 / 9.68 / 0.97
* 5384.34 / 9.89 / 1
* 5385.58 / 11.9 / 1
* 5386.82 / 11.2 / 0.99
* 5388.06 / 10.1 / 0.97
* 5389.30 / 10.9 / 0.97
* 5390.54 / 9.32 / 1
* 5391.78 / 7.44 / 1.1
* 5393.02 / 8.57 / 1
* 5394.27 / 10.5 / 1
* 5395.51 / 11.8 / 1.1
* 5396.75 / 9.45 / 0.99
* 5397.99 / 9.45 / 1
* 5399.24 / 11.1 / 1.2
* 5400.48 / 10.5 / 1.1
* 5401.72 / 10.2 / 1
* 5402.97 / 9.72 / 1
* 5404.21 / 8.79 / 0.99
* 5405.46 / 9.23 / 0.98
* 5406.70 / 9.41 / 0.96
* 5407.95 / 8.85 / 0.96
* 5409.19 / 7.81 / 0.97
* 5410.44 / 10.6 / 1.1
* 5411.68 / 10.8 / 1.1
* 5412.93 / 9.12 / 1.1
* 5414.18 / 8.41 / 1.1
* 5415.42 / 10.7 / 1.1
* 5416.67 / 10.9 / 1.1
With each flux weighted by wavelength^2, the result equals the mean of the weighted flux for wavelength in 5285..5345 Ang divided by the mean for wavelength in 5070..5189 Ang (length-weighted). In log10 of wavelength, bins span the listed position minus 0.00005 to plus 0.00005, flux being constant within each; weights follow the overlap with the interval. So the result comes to 1.2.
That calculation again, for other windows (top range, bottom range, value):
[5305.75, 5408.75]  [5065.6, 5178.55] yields 1.22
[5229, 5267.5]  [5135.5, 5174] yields 1.17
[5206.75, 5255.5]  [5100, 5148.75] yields 1.07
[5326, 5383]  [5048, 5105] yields 1.20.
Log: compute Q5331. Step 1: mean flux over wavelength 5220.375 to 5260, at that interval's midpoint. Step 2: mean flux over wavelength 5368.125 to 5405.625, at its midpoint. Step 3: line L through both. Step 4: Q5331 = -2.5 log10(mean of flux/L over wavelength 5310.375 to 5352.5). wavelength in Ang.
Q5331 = 0.01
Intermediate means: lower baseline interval 9.65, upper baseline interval 9.97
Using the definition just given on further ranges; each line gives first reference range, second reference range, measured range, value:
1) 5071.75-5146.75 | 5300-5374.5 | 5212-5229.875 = 0.052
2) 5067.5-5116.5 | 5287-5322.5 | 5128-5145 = 0.013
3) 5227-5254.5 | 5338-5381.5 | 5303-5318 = -0.016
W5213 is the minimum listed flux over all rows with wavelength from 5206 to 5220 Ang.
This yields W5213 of 5.88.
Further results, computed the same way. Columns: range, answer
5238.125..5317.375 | 7.89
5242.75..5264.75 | 8.87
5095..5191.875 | 6.59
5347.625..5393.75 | 7.44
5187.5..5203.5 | 8.02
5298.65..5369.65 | 7.84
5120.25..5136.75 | 7.43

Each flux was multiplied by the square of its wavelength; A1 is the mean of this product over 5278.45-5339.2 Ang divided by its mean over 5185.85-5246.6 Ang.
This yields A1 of 1.2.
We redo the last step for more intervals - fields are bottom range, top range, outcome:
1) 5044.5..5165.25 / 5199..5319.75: 1.11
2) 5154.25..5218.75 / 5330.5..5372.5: 1.24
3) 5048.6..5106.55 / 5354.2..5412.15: 1.22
